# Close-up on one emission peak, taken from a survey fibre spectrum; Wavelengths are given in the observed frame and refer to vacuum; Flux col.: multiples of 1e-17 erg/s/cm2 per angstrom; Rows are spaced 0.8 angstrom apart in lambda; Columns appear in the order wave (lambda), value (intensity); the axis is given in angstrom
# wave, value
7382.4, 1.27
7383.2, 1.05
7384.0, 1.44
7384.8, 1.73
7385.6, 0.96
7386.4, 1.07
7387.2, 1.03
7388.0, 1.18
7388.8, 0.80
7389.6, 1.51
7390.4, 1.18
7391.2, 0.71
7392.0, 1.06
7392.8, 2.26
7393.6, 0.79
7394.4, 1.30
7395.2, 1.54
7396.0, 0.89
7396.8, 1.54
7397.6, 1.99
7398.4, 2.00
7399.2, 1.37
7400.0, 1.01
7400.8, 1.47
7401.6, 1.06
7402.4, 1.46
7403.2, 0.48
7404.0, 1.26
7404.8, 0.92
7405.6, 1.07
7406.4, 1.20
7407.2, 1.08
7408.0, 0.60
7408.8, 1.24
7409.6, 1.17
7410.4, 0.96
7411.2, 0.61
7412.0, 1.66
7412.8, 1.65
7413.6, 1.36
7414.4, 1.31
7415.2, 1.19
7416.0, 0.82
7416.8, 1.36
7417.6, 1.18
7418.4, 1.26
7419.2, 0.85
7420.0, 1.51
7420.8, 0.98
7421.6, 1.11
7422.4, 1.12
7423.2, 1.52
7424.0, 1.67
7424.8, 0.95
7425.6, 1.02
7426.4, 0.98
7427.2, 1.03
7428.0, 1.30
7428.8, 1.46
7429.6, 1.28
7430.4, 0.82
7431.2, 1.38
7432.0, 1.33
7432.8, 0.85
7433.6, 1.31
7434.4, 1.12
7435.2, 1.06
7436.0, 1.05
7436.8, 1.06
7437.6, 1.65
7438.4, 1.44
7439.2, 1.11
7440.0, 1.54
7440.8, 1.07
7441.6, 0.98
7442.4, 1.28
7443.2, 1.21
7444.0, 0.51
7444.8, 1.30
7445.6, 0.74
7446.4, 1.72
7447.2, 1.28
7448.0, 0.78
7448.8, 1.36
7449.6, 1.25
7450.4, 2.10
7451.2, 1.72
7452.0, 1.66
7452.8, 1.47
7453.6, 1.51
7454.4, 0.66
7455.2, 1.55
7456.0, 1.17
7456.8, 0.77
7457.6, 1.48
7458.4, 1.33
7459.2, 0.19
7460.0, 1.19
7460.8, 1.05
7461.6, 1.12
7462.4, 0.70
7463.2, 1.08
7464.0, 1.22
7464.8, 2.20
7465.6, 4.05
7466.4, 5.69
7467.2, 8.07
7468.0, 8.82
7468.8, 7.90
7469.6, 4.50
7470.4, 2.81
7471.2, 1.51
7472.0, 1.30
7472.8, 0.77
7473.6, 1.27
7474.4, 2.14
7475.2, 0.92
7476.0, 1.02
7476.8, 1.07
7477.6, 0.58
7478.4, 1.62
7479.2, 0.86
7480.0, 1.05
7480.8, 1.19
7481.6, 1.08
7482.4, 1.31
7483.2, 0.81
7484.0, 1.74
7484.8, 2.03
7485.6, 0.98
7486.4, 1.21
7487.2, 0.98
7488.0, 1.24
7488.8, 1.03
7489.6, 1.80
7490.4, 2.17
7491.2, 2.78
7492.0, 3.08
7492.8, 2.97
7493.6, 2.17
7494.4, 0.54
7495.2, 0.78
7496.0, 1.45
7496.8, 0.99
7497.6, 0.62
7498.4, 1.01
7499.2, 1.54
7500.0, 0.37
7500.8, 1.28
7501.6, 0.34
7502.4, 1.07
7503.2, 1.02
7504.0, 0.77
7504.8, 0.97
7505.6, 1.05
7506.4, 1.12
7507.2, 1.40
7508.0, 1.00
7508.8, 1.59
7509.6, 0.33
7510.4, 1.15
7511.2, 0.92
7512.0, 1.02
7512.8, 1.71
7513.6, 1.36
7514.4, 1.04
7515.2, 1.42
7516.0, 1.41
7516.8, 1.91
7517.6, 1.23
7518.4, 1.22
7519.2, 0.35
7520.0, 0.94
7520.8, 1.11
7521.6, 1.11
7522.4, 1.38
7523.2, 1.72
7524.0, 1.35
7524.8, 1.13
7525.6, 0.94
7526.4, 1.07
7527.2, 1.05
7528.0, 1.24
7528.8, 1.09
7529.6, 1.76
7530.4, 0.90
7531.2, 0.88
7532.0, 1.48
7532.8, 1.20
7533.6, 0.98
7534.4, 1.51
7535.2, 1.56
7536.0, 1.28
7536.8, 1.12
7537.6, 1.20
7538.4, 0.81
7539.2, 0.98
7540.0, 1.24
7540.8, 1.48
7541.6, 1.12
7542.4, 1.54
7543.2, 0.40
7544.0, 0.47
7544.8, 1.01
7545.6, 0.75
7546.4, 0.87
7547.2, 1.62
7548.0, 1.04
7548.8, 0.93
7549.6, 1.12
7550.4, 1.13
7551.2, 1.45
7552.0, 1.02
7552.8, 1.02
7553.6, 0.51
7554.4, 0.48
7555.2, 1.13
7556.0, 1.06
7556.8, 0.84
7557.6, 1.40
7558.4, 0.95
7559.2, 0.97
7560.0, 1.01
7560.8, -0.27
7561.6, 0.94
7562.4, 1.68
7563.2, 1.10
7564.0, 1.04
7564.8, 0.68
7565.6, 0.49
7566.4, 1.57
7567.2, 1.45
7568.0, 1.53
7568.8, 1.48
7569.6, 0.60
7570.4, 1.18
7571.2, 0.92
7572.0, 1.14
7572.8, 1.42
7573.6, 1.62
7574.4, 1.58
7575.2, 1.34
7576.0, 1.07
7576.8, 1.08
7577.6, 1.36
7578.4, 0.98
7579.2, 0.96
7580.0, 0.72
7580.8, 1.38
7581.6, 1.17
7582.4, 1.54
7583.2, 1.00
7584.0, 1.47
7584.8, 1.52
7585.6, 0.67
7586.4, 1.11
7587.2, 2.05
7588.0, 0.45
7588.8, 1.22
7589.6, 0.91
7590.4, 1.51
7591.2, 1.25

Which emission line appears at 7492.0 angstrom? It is [N II]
